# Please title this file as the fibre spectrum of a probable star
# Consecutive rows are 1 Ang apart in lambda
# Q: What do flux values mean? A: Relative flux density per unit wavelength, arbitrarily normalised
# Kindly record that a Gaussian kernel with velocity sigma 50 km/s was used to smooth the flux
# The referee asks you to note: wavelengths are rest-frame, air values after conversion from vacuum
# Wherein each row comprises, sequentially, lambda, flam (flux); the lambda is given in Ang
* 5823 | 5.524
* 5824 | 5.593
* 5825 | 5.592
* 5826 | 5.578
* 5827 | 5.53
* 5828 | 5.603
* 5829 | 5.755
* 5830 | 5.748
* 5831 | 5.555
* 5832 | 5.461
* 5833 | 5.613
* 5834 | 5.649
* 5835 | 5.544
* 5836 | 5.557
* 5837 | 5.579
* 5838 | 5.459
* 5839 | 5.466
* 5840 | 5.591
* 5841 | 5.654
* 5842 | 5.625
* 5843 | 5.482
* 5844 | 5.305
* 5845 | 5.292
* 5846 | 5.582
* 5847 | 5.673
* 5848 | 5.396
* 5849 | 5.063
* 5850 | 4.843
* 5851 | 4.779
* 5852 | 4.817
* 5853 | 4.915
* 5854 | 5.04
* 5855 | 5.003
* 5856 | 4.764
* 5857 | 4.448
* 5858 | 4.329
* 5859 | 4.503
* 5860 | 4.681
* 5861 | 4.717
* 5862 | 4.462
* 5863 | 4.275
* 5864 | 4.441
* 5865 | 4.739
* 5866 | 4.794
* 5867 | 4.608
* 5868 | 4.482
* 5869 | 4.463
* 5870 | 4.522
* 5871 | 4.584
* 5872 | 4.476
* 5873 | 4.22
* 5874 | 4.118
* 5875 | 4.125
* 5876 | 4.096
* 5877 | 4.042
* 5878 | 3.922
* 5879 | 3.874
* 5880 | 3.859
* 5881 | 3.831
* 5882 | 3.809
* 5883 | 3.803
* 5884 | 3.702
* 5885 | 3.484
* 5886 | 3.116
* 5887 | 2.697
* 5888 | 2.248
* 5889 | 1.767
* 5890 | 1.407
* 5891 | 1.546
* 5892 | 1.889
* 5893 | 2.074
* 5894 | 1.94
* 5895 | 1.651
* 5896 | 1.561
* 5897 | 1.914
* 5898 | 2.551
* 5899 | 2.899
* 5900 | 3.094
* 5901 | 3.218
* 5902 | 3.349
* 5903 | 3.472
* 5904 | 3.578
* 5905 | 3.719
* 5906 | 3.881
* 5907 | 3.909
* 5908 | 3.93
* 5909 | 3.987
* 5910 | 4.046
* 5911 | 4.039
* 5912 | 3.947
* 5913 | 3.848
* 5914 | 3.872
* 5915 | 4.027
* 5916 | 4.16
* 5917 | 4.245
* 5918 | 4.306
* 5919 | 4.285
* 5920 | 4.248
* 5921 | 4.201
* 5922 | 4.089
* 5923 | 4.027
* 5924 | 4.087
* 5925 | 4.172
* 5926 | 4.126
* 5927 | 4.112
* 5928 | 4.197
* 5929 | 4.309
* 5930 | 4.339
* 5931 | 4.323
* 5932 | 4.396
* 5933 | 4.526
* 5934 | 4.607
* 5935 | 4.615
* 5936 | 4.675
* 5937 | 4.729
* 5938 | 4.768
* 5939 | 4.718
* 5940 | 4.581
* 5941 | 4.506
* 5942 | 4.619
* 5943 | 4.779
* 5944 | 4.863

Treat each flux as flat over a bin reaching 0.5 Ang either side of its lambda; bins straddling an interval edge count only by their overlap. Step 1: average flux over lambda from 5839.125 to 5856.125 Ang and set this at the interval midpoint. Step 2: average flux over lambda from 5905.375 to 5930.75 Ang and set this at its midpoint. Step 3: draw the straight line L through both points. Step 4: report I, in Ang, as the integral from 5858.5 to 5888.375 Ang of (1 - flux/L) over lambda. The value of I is 4.55 Ang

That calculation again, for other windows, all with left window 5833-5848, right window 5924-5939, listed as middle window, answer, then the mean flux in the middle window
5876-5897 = 9.14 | 2.82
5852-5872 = 2.46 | 4.62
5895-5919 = 6.02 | 3.52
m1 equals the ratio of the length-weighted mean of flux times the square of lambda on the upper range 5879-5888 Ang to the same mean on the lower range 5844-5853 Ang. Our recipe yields 0.7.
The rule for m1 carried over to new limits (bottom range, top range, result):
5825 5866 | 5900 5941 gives 0.82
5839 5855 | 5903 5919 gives 0.77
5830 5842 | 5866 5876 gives 0.80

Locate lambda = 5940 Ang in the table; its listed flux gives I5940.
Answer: 4.581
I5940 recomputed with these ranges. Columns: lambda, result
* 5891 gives 1.546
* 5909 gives 3.987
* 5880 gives 3.859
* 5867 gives 4.608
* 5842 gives 5.625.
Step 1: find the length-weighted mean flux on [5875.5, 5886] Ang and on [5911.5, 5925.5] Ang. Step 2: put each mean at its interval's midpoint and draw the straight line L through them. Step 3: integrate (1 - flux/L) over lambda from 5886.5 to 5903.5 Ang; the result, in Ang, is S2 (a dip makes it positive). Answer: 7.00 Ang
